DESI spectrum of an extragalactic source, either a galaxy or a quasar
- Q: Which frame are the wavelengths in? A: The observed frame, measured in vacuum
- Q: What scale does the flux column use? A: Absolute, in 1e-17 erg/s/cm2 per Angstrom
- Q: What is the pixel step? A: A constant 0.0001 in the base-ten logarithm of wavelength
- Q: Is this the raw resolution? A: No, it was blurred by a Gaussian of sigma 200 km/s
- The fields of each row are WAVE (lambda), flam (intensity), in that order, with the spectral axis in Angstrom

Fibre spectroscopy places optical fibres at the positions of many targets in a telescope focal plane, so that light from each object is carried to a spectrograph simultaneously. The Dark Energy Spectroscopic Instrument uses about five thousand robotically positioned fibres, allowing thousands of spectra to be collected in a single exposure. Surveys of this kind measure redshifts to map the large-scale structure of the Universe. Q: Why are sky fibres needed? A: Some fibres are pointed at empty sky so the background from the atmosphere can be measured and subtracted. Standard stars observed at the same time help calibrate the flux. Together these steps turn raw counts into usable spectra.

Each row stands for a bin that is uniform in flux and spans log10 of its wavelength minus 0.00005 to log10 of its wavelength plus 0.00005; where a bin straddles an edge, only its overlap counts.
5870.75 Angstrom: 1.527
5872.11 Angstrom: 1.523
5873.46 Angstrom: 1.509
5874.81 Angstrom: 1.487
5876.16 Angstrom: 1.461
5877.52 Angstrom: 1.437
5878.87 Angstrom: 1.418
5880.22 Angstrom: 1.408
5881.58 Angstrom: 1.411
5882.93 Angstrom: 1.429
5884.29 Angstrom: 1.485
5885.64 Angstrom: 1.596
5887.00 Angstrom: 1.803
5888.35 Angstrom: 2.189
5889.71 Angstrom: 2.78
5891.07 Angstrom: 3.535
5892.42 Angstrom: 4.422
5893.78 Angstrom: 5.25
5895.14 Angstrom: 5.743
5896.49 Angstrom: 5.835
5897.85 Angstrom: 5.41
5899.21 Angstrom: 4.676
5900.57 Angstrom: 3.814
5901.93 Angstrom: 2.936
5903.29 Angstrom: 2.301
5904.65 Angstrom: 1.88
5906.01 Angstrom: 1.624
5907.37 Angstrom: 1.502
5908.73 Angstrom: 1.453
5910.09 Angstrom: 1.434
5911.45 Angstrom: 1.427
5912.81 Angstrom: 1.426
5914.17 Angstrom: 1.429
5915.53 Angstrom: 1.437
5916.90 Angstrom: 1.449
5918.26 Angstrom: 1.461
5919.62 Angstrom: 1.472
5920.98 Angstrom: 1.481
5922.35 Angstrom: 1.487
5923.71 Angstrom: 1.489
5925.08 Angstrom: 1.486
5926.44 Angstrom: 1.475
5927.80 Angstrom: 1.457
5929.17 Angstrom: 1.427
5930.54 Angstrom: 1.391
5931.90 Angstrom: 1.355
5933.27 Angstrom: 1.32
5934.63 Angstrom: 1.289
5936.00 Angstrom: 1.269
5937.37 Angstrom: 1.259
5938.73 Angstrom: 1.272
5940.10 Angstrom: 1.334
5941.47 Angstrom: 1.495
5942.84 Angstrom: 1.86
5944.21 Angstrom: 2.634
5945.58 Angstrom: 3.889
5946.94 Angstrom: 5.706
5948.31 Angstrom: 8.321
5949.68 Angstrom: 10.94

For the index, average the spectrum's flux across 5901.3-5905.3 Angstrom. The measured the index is 2.37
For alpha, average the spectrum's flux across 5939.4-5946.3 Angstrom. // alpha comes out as 2.26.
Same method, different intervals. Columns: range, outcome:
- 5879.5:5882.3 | 1.41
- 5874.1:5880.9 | 1.44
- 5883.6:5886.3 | 1.54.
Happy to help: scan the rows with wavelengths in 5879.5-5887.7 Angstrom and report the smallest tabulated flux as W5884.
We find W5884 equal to 1.408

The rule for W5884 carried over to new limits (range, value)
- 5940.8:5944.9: 1.495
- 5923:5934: 1.32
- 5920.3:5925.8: 1.481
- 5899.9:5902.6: 2.936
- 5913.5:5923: 1.429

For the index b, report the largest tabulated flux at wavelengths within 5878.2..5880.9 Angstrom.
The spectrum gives 1.418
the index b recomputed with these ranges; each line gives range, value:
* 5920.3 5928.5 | 1.489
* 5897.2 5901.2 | 5.41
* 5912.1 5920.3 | 1.472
